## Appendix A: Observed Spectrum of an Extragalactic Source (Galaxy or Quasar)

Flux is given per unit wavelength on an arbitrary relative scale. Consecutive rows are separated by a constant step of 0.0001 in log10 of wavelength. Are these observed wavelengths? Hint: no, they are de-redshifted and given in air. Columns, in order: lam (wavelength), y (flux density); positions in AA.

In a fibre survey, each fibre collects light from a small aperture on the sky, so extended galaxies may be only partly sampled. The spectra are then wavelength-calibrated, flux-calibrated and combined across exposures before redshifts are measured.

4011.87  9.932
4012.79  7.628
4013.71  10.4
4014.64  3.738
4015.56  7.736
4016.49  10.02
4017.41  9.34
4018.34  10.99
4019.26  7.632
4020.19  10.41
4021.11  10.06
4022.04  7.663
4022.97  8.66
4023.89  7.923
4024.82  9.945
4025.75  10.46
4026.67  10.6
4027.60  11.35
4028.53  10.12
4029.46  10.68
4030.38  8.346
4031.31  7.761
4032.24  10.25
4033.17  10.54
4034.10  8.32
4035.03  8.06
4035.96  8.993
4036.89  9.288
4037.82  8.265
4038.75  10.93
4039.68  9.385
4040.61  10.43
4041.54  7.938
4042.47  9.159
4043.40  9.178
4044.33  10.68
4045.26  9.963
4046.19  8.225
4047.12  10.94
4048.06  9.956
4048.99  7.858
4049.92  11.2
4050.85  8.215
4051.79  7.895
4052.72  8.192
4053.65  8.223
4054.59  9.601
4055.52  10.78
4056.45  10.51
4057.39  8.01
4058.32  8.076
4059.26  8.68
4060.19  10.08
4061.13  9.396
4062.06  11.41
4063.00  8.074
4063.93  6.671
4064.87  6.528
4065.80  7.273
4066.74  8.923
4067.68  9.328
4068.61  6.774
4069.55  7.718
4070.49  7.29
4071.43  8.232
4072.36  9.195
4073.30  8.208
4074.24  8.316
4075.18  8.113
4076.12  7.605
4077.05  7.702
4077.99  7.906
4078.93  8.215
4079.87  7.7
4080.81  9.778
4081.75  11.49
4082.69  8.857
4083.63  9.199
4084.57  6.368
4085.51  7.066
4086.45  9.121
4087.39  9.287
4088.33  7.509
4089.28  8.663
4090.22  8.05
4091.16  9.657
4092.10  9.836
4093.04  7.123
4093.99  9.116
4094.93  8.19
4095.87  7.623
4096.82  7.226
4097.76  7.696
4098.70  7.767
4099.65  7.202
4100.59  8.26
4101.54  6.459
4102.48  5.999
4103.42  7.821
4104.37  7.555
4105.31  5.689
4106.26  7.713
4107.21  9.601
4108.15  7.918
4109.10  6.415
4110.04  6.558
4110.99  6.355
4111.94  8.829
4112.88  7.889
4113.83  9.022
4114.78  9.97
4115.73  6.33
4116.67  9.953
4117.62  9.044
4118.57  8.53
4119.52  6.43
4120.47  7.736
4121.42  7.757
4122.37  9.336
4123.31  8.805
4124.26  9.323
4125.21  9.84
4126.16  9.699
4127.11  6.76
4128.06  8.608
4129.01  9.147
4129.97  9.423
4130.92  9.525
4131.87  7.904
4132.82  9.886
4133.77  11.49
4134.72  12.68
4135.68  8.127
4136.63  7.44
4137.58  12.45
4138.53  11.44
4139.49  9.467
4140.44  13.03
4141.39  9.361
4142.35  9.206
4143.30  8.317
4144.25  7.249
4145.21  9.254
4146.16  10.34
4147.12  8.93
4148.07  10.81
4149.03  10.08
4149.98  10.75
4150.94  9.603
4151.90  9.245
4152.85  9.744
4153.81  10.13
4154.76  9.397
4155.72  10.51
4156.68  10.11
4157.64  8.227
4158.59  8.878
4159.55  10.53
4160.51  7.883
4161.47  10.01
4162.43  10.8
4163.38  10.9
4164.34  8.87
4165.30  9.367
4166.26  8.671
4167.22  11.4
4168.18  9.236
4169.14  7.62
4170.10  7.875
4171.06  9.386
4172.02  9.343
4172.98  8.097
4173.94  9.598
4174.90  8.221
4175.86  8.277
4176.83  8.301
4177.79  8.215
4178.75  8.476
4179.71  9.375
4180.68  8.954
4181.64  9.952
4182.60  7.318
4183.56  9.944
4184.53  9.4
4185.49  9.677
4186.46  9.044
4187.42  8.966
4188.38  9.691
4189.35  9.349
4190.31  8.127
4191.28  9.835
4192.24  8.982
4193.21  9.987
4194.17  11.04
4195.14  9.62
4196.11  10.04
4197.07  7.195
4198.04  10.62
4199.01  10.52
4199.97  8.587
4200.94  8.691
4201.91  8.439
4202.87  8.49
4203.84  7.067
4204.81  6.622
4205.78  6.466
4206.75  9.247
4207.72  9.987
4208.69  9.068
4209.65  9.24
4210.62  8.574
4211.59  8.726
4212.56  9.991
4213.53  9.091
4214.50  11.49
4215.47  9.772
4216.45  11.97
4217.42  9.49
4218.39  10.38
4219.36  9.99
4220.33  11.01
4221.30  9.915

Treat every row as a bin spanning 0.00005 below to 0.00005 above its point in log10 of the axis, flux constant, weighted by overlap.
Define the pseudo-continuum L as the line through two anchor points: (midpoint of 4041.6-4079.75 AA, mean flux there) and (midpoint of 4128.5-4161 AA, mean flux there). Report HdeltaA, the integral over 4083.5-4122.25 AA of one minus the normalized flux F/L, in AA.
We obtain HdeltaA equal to 5.4 AA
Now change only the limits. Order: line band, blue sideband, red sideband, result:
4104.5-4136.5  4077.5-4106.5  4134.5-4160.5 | 1.51 AA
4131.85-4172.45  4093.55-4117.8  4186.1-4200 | -4.84 AA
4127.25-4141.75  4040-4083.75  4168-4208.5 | -1.75 AA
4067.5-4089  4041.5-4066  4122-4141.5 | 2.21 AA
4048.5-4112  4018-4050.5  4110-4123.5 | 3.99 AA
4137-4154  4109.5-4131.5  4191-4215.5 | -2.53 AA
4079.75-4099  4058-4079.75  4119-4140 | 0.25 AA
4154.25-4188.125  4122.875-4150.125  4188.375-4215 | 0.61 AA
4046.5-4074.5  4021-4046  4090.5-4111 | 0.01 AA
